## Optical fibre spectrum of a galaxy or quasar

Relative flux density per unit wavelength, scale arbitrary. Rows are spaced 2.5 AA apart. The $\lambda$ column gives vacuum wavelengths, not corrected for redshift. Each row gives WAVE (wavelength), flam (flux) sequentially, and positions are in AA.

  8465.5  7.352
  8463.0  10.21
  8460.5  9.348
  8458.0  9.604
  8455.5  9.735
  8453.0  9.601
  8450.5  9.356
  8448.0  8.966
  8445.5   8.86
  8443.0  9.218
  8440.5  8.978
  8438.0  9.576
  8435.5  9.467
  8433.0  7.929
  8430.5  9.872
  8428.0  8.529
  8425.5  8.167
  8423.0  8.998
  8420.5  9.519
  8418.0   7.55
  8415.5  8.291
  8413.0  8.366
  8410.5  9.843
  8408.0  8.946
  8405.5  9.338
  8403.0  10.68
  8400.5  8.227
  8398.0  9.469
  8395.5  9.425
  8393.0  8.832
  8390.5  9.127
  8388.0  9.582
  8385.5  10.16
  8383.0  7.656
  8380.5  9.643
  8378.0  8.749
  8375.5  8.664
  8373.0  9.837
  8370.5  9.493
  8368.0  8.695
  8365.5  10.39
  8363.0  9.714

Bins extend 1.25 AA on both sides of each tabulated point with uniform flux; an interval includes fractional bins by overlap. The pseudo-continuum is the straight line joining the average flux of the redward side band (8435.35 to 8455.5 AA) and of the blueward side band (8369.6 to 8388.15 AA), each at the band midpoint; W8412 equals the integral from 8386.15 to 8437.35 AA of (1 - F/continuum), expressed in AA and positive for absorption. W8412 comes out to 1.1 AA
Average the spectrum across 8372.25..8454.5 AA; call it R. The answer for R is 9.07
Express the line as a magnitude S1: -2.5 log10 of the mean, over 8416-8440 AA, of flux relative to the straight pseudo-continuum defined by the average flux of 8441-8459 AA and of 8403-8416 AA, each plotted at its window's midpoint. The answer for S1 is 0.05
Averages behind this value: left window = 9.16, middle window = 8.83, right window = 9.32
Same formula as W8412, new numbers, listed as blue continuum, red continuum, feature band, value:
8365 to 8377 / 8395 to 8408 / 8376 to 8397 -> 0.5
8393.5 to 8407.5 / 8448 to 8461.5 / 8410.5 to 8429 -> 1.6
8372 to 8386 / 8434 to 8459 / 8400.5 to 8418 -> 0.2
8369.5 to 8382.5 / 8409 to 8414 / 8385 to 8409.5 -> -0.6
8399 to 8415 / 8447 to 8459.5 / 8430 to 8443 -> 0.3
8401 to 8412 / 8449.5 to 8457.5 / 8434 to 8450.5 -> 0.7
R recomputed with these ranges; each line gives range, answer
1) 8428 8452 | 9.11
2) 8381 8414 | 9.22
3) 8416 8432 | 8.74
